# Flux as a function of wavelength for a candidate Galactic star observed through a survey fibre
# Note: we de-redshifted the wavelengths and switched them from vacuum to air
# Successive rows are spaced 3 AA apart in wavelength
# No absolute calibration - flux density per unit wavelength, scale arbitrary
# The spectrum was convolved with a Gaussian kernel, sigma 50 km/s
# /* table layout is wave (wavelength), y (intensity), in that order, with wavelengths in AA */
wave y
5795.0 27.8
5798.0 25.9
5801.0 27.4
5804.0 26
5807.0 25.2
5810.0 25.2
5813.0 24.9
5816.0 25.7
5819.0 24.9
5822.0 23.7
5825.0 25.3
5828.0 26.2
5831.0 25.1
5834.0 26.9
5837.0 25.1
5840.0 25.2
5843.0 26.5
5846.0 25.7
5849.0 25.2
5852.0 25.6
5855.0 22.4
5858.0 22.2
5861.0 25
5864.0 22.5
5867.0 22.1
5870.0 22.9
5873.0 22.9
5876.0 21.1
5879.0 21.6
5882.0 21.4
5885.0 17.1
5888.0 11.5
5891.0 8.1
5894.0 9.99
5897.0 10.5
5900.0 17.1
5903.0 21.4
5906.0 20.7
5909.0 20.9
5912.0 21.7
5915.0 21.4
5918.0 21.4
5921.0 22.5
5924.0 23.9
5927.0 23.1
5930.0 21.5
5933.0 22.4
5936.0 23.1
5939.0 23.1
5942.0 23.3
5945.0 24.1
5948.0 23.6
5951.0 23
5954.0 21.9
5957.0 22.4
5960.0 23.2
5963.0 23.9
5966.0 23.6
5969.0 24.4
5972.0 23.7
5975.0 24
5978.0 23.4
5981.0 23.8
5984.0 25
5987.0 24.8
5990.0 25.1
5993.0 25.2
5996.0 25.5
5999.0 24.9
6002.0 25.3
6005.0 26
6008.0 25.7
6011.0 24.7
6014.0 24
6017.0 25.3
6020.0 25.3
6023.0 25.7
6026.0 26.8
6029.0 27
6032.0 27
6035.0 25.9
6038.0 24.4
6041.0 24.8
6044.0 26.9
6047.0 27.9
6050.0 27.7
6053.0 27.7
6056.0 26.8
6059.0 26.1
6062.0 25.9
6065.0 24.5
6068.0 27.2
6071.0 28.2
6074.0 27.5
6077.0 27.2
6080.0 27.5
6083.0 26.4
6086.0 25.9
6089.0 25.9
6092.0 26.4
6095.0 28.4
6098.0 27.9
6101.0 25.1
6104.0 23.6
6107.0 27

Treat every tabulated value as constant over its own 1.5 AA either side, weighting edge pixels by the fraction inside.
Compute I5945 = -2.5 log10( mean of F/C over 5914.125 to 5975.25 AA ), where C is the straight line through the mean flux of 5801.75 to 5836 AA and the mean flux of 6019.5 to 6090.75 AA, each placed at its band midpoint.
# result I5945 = 0.13 mag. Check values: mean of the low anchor 25.4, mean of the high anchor 26.5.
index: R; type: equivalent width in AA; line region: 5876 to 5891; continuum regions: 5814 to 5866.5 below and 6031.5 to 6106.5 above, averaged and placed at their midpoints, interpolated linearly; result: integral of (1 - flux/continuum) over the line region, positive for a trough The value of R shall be 4.7 AA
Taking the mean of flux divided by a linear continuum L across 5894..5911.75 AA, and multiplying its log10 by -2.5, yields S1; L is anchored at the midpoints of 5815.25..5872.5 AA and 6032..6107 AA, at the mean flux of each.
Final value 0.381 mag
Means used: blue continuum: 24.6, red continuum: 26.5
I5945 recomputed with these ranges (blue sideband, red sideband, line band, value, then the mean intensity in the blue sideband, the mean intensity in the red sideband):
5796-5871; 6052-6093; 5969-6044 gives 0.04 mag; 24.9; 26.6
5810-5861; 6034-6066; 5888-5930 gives 0.35 mag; 25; 26.3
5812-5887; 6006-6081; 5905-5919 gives 0.16 mag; 23.8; 26.3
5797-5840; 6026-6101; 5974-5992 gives 0.08 mag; 25.5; 26.7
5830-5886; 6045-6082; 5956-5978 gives 0.08 mag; 23.5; 27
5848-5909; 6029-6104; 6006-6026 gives -0.02 mag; 19.6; 26.6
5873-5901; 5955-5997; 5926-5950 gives -0.12 mag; 15.7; 24.1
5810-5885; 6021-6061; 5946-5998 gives 0.07 mag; 24.1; 26.5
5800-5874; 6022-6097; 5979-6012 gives 0.04 mag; 24.8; 26.6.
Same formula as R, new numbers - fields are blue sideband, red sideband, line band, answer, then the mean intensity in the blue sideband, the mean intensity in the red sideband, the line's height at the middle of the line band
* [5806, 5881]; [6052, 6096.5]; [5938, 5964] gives 2.36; 24.3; 26.8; 25.5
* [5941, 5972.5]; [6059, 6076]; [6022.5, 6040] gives -0.39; 23.4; 26.6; 25.6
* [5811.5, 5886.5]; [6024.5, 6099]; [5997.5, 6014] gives 0.49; 23.9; 26.7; 26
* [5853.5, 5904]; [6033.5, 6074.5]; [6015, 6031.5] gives -0.56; 18.8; 26.5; 25.2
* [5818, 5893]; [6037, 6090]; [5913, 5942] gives 1.74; 22.5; 26.6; 24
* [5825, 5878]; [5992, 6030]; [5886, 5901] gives 8.02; 24.3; 25.5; 24.6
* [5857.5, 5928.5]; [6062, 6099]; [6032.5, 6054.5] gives -0.91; 19.7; 26.9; 25.4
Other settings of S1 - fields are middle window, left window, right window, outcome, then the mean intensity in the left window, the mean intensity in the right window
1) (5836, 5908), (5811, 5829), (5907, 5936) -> 0.153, 25.1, 22.1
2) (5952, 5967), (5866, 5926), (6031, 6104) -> -0.056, 19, 26.6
